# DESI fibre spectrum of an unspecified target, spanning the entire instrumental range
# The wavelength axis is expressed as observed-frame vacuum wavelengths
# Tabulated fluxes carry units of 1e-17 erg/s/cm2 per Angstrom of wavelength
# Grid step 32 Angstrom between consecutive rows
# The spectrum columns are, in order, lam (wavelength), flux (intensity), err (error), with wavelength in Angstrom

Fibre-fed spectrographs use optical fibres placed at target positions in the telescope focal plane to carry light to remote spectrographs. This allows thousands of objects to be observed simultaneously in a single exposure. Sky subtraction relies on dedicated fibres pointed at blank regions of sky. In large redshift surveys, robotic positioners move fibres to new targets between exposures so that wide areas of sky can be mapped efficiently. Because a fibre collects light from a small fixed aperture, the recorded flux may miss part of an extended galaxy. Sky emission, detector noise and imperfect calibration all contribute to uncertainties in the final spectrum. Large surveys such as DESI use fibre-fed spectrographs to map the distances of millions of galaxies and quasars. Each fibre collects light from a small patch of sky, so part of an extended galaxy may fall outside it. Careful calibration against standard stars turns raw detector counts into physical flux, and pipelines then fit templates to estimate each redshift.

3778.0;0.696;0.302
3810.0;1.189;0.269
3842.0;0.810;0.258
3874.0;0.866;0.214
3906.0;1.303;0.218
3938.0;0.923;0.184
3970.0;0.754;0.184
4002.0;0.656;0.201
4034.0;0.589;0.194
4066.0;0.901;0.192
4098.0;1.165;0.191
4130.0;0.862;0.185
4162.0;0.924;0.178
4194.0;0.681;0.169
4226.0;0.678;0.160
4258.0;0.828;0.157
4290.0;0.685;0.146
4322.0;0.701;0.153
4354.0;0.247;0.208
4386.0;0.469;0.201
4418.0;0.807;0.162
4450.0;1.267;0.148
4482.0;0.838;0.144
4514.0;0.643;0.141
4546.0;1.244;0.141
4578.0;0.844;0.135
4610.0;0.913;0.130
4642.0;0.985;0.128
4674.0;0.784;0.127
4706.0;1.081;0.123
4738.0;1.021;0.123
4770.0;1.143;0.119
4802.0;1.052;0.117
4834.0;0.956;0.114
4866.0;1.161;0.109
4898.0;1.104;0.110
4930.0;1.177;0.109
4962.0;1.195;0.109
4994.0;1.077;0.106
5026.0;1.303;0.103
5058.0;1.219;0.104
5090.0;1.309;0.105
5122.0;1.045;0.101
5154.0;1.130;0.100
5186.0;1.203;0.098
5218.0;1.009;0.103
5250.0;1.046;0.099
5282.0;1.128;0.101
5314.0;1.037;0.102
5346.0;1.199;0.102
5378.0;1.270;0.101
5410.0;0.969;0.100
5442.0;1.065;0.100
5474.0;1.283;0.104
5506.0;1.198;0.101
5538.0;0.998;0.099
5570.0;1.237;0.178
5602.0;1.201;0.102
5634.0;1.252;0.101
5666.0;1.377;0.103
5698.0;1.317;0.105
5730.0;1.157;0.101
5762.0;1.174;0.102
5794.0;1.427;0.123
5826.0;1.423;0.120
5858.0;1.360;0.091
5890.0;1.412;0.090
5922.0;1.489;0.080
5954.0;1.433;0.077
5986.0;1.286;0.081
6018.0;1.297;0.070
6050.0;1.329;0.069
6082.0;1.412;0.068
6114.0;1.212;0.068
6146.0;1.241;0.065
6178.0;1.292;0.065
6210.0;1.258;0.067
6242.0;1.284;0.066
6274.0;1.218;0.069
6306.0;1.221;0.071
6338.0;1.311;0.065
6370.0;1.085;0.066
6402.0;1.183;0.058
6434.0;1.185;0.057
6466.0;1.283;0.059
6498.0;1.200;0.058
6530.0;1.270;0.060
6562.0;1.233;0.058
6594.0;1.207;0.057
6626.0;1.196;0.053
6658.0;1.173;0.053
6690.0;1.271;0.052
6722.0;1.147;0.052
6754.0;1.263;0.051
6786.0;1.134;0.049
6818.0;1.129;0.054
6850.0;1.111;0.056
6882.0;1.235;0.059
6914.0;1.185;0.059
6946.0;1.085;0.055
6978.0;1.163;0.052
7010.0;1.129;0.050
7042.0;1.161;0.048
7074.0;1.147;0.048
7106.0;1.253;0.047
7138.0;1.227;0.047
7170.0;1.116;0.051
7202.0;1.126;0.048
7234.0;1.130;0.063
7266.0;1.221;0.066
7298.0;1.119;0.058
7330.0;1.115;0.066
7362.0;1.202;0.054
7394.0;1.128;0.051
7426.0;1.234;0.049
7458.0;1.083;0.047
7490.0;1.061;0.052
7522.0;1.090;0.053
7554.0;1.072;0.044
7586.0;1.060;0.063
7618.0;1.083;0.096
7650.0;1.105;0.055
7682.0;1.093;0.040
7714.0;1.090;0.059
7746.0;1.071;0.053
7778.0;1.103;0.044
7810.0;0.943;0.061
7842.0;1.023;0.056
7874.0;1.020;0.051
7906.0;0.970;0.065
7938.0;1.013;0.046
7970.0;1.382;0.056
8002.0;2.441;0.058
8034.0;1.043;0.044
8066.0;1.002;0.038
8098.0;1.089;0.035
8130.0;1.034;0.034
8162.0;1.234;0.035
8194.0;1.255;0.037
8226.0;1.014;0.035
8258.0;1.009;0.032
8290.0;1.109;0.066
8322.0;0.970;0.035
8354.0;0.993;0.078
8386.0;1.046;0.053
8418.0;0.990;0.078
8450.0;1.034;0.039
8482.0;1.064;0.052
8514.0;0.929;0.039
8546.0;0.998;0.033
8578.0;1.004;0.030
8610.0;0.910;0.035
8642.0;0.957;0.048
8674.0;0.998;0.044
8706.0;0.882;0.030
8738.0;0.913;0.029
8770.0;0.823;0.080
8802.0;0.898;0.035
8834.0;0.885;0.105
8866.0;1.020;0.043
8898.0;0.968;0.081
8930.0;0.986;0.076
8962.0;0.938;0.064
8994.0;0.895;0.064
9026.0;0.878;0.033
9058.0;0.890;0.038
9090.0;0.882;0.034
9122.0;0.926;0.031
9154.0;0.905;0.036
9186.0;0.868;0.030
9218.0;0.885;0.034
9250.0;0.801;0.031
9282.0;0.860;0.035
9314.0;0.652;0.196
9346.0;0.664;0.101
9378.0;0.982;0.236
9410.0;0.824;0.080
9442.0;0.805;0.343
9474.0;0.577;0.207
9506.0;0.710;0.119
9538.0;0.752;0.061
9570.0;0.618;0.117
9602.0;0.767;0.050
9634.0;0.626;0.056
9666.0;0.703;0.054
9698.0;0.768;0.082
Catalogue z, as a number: 0.22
